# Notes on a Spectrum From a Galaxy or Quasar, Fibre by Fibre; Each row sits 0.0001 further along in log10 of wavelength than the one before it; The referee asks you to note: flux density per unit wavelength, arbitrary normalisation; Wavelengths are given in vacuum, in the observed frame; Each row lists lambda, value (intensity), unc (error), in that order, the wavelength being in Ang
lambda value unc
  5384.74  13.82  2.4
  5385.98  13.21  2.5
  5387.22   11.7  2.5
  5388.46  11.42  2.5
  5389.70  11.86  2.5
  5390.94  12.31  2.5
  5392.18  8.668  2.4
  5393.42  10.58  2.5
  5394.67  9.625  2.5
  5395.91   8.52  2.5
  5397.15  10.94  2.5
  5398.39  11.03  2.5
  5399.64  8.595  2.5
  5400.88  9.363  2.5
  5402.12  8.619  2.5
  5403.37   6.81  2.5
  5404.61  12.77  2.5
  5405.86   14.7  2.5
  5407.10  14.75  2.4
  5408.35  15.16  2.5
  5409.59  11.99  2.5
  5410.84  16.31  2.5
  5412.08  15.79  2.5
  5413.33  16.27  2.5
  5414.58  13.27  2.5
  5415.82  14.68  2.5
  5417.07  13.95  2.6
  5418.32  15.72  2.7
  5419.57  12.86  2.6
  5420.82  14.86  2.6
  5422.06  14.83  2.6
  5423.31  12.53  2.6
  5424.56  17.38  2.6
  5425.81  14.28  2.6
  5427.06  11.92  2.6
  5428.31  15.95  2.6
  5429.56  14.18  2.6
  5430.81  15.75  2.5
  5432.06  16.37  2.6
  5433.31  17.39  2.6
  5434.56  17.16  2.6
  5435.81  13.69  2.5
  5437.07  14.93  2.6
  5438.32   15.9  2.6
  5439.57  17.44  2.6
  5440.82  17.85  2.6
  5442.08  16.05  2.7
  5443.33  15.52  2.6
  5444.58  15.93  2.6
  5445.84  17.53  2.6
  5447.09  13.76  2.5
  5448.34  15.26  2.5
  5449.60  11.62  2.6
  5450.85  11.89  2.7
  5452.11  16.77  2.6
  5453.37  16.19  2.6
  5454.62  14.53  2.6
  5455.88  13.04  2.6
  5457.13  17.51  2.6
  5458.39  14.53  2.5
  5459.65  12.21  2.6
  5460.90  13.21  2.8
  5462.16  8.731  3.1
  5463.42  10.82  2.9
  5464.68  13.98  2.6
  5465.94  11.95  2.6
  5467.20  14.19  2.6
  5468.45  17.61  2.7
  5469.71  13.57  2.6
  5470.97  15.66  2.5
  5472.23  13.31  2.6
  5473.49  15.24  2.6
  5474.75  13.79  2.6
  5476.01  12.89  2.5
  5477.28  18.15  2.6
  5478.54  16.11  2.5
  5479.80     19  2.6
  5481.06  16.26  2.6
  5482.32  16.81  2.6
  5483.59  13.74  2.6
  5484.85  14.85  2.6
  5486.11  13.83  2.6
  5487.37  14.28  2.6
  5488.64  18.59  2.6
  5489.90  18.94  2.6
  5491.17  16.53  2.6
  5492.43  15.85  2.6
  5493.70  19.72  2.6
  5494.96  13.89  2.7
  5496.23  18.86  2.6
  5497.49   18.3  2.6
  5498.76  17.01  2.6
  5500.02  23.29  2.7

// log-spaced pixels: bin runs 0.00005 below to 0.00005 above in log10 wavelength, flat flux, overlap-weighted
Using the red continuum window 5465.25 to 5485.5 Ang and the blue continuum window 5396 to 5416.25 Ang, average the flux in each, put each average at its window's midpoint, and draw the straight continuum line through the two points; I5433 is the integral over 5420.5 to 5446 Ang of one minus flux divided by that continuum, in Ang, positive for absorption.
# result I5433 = -3.8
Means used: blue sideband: 12.4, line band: 15.6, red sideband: 15.2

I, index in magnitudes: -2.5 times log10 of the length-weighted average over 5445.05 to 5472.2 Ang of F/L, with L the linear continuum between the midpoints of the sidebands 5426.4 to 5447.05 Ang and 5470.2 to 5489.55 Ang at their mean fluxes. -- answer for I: 0.120 mag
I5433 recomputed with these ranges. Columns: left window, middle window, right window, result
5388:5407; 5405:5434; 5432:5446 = -2.9 Ang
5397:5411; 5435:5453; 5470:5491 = -2.1 Ang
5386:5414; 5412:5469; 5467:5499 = -3.9 Ang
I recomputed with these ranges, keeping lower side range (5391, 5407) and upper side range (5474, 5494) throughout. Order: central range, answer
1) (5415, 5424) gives -0.21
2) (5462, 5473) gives 0.11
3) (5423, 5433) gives -0.21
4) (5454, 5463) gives 0.08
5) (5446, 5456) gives -0.04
